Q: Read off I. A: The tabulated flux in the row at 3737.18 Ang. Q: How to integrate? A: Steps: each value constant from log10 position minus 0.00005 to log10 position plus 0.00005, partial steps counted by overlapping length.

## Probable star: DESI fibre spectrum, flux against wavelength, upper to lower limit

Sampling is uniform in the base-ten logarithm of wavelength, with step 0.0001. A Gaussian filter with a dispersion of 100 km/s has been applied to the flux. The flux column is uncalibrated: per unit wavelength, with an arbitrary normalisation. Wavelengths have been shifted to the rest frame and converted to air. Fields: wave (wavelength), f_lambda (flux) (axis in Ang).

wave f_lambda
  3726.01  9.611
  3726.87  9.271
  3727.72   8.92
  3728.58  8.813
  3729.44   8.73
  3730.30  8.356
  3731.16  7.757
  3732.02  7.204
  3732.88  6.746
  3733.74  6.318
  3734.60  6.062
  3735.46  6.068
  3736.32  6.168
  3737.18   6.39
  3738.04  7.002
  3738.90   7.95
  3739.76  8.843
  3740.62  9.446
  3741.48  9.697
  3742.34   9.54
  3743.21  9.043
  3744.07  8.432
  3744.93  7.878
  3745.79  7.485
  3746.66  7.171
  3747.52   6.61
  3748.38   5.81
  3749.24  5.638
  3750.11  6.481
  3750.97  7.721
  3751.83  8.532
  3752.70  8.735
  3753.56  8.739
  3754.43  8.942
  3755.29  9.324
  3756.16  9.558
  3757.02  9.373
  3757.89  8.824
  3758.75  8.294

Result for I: 6.39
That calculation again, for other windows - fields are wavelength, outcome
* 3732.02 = 7.204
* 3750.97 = 7.721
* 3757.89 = 8.824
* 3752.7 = 8.735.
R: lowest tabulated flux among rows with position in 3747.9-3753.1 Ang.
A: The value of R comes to 5.638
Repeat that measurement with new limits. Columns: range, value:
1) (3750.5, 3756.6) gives 7.721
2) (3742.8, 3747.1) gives 7.171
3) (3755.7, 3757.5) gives 9.373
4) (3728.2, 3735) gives 6.062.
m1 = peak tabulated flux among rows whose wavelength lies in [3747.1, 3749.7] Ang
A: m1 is 6.61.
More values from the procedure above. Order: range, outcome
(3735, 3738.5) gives 7.002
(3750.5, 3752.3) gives 8.532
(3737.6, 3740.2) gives 8.843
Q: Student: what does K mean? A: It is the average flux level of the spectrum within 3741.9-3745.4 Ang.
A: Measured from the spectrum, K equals 8.71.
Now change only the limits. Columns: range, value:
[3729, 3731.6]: 8.27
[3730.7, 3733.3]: 7.24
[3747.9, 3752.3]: 6.85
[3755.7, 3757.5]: 9.42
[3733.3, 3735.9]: 6.15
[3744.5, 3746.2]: 7.7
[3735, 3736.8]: 6.13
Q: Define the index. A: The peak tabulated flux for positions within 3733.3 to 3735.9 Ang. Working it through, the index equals 6.318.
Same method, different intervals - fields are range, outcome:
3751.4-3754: 8.739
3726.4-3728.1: 9.271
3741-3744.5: 9.697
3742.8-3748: 9.043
